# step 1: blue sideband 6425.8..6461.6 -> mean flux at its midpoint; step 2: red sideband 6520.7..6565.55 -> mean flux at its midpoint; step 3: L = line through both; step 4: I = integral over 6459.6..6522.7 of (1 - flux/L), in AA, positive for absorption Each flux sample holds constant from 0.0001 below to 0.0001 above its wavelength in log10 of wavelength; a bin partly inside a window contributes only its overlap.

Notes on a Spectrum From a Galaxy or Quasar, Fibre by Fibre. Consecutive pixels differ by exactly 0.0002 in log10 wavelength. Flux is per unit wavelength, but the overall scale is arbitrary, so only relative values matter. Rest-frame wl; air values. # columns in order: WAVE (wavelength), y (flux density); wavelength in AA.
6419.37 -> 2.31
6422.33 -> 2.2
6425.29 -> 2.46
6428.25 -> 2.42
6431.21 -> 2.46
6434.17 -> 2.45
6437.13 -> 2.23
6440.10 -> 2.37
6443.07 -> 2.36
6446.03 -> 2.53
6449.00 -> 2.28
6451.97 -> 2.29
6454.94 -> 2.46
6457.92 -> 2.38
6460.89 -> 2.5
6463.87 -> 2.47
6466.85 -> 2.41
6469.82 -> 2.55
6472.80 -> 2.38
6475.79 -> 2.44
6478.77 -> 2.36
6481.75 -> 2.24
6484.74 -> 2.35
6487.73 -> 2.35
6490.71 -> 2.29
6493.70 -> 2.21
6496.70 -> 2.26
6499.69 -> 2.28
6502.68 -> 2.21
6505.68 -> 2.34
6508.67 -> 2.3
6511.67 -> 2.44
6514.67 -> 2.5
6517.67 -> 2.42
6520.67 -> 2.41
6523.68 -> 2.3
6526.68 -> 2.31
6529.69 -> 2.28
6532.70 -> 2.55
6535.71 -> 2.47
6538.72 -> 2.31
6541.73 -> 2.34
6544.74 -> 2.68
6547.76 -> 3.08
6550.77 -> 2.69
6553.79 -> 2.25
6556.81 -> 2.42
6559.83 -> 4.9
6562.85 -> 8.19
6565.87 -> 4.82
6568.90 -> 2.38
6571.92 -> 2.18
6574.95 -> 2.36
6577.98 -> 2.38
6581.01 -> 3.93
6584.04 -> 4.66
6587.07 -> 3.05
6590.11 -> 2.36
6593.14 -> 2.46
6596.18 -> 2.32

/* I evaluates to 8.11 AA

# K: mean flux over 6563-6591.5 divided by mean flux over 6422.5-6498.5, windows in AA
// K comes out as 1.42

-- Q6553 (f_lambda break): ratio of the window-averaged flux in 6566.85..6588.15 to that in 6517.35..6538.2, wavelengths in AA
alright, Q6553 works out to 1.3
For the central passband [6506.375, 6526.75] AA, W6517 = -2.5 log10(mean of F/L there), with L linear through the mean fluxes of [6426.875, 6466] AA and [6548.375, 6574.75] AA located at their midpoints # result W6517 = 0.30 mag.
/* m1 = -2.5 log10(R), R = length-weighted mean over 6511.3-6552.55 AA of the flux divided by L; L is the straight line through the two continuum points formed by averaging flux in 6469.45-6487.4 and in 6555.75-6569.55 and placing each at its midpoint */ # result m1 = 0.48 mag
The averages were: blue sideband 2.37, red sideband 4.75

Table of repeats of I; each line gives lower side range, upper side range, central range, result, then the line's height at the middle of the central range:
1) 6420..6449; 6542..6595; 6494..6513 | 3.7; 2.86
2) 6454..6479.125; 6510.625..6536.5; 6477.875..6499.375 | 1.2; 2.43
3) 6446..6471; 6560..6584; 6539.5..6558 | 5.2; 3.57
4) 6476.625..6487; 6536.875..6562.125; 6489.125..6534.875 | 4.9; 2.63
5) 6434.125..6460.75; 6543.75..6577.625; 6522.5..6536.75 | 3.4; 3.14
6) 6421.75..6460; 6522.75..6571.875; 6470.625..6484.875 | 1.5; 2.63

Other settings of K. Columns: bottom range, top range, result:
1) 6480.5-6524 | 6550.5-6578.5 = 1.52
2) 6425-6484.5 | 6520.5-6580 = 1.24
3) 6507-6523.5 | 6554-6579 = 1.52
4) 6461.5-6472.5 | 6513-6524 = 0.98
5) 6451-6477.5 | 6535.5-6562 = 1.21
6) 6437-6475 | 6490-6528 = 0.97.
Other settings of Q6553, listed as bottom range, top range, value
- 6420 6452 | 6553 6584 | 1.55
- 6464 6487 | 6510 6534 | 1.00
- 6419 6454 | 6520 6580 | 1.26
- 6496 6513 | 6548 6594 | 1.48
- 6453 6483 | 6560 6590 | 1.55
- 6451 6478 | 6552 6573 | 1.60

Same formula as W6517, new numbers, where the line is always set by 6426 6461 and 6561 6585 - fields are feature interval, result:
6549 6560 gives 0.273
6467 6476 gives 0.108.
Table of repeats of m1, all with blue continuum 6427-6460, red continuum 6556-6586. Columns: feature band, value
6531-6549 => 0.337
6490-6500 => 0.301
